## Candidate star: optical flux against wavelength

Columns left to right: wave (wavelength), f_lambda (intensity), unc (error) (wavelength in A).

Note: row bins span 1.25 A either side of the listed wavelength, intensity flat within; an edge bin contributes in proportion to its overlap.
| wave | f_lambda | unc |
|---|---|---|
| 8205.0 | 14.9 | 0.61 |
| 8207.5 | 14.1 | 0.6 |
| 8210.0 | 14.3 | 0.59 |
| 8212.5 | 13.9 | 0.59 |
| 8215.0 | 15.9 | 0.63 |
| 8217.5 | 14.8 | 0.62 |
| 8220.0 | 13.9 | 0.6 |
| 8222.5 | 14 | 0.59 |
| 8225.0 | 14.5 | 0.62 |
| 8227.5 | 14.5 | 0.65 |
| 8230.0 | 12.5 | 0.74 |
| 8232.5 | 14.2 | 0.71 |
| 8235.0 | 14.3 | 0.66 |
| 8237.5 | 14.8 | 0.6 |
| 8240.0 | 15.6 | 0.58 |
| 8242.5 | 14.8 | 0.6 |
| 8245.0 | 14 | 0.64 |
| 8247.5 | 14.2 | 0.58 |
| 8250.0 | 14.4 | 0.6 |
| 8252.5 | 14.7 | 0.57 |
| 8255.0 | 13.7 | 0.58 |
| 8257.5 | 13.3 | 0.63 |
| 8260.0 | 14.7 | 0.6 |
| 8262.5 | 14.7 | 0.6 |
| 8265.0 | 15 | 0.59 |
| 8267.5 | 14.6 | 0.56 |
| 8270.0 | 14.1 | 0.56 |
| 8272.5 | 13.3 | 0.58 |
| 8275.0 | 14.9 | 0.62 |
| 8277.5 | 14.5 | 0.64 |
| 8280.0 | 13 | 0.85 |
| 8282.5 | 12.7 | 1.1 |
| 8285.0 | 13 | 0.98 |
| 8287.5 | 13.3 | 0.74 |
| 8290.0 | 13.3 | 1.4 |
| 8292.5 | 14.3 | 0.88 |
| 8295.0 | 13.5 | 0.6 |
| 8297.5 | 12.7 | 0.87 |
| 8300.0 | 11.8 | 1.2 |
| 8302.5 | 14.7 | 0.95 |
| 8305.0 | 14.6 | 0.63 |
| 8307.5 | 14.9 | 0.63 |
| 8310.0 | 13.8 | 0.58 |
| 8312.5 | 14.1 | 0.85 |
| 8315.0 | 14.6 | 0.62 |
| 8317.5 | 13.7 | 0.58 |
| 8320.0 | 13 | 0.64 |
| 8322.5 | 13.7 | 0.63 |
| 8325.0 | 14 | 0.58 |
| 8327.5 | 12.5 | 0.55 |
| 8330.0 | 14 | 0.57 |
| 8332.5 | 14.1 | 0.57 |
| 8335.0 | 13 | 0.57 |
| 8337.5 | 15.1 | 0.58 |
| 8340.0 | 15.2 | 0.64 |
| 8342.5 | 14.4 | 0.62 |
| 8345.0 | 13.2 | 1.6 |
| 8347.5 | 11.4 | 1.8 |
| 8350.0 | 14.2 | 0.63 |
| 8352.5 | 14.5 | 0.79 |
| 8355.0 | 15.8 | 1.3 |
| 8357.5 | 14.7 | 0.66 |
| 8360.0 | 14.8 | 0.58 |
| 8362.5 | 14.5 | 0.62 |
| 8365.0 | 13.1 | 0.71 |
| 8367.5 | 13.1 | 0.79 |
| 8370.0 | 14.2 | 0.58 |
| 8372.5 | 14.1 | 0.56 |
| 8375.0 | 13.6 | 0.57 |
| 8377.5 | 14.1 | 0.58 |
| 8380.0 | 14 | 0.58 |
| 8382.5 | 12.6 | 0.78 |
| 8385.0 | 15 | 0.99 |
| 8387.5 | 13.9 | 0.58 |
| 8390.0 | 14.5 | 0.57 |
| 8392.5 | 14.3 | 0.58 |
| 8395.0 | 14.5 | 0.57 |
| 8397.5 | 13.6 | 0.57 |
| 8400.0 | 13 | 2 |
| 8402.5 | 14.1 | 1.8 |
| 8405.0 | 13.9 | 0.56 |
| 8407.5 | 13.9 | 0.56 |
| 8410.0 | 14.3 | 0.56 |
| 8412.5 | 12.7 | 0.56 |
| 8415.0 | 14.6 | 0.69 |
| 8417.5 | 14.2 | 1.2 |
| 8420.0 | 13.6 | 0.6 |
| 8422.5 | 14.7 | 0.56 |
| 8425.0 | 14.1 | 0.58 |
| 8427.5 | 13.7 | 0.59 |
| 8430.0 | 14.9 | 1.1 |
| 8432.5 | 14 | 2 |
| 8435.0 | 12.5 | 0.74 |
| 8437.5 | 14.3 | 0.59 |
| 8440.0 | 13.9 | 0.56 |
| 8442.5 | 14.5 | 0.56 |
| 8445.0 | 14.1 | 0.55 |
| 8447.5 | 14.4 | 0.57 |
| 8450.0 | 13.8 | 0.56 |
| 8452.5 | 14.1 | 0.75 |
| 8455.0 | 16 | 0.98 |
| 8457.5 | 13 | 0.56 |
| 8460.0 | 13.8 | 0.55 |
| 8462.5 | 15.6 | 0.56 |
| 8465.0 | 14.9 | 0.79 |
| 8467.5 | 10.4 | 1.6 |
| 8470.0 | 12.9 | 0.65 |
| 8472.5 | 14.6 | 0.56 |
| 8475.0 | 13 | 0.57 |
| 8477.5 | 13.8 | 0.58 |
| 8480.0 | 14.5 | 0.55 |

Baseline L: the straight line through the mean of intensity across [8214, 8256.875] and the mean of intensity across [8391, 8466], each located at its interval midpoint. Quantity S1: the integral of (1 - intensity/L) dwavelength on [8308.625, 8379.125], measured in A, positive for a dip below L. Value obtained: 1.3 A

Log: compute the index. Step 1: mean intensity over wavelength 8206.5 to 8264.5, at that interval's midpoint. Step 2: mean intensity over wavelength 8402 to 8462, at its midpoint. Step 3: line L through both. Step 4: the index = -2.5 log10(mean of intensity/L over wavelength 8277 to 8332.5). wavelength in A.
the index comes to 0.05 mag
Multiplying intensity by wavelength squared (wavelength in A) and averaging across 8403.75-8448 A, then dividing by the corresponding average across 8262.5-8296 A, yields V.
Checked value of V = 1.05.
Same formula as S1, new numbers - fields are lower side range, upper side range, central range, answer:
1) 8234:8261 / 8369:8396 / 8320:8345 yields 0.50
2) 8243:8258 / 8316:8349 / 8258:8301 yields 0.70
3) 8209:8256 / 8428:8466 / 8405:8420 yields 0.37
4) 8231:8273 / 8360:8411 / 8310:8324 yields 0.34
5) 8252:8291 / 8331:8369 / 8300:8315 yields -0.25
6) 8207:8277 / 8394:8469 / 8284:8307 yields 1.17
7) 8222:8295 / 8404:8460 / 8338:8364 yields -0.40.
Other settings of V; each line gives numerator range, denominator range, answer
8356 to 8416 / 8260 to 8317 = 1.03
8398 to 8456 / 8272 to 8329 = 1.06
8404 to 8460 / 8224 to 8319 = 1.04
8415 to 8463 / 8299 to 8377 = 1.04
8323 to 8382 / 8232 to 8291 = 1.01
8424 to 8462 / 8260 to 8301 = 1.07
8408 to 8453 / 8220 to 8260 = 1.03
